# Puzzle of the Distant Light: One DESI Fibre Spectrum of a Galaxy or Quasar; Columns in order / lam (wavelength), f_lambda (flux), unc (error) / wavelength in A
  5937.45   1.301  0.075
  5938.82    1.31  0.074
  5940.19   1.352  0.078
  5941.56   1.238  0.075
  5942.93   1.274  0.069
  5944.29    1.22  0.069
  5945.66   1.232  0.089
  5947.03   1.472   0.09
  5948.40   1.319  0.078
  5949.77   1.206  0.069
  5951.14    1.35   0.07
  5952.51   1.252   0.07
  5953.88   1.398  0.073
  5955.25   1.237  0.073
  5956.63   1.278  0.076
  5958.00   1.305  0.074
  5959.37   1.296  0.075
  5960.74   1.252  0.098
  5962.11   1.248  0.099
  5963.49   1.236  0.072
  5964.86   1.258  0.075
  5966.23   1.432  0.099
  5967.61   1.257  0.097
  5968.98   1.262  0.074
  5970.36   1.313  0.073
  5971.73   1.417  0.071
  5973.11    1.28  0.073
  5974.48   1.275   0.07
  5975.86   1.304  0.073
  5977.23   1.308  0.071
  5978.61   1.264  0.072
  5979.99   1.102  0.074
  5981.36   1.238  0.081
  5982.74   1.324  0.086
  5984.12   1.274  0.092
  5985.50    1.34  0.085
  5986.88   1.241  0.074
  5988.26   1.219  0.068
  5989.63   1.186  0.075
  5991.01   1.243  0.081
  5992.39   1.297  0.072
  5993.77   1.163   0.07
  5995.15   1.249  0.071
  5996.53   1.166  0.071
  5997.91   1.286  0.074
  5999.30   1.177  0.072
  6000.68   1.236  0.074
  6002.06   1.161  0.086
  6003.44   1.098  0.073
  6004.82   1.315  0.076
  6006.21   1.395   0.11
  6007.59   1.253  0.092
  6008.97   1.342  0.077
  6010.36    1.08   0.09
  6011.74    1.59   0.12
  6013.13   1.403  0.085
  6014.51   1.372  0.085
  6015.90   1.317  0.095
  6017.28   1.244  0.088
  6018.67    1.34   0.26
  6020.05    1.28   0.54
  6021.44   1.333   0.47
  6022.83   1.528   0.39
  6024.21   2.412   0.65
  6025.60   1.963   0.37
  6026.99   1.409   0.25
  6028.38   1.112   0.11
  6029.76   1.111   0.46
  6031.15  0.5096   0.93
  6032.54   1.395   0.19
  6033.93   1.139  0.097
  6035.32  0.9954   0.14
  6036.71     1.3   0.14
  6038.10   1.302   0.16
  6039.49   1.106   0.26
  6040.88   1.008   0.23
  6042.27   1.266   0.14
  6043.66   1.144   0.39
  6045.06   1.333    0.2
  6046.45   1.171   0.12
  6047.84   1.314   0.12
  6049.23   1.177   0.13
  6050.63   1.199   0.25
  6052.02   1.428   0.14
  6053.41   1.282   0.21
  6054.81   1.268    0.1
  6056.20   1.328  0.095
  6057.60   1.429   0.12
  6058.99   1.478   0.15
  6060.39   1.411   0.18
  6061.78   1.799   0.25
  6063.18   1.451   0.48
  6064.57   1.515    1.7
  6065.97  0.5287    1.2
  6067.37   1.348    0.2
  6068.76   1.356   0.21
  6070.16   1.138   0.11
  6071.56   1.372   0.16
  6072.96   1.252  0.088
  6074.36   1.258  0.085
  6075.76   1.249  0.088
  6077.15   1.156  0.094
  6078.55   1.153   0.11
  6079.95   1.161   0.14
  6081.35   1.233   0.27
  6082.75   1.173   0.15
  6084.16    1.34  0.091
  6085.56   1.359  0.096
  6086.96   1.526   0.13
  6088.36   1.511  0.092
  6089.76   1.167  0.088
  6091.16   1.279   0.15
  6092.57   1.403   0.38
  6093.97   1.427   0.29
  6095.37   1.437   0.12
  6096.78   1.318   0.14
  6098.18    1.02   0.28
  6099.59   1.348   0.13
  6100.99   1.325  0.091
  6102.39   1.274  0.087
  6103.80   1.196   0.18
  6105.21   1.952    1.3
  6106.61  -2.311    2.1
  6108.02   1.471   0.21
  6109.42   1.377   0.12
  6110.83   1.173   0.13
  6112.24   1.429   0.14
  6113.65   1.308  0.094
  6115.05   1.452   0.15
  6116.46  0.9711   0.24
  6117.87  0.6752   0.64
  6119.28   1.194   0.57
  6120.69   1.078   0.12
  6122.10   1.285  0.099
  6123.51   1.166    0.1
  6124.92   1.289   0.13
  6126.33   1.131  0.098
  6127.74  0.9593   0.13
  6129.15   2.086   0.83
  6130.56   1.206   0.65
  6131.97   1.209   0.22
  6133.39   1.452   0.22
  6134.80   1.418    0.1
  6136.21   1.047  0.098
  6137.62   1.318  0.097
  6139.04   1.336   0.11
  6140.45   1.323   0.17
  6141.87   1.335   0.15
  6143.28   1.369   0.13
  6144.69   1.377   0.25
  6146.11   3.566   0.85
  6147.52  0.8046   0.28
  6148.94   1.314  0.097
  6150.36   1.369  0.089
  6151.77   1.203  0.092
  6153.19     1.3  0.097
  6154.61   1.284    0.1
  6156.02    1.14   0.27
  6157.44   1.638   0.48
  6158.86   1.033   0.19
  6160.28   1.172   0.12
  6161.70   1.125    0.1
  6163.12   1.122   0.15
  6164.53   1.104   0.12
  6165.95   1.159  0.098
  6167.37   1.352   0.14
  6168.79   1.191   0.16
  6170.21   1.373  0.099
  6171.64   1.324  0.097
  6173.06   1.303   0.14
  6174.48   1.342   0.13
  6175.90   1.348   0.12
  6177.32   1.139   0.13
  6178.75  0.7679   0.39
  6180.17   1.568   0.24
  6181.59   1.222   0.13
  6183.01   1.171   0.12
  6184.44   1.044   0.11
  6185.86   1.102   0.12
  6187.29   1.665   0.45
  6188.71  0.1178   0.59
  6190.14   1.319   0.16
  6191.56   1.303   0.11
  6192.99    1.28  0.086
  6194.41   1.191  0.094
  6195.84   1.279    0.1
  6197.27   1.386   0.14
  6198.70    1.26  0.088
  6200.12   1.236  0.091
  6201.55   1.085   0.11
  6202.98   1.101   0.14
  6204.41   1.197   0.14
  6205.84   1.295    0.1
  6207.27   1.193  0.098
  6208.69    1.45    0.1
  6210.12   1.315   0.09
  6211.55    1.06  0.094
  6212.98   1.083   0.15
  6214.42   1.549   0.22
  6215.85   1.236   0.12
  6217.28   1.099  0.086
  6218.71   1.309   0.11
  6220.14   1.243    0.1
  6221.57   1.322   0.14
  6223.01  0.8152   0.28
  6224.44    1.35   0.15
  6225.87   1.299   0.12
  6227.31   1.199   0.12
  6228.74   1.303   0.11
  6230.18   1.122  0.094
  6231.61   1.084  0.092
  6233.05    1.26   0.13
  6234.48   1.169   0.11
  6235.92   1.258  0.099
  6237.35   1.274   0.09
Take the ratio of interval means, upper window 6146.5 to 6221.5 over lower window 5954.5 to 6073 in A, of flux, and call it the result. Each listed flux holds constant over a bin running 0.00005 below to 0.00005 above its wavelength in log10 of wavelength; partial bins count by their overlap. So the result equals 1.0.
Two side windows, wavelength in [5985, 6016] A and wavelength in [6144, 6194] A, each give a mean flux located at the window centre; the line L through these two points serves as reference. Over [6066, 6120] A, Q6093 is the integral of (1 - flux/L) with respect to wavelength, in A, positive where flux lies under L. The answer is 3.5 A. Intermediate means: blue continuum 1.27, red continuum 1.27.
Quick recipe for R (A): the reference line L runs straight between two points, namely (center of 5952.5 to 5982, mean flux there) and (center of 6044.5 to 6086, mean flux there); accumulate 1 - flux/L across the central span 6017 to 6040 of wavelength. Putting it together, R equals -0.7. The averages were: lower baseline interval 1.28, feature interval 1.33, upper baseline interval 1.29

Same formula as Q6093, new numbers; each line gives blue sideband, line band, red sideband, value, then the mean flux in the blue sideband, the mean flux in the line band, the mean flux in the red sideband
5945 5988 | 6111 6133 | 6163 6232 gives 0.1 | 1.29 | 1.23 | 1.21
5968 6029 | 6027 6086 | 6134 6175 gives 3.8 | 1.32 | 1.24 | 1.34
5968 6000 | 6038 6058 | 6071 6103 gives 0.5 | 1.26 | 1.25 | 1.29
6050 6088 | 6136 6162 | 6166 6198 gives -2.9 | 1.31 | 1.38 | 1.22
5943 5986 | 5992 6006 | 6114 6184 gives 0.7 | 1.29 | 1.22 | 1.29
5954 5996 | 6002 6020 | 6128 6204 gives -0.4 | 1.27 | 1.31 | 1.29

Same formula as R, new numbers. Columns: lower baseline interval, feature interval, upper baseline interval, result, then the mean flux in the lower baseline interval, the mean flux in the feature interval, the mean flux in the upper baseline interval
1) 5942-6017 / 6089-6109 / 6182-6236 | 2.3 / 1.28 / 1.1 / 1.2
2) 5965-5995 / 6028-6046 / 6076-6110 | 1.4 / 1.27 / 1.13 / 1.18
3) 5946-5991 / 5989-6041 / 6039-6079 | -0.3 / 1.28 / 1.29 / 1.27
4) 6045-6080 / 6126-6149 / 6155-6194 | -3.8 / 1.29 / 1.43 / 1.2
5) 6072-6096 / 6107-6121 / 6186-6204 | 1.4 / 1.3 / 1.14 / 1.18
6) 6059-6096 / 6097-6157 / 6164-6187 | 1.0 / 1.31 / 1.25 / 1.23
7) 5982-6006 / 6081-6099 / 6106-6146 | -1.8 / 1.24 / 1.32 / 1.19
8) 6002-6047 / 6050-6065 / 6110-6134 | -1.6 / 1.3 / 1.42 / 1.24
